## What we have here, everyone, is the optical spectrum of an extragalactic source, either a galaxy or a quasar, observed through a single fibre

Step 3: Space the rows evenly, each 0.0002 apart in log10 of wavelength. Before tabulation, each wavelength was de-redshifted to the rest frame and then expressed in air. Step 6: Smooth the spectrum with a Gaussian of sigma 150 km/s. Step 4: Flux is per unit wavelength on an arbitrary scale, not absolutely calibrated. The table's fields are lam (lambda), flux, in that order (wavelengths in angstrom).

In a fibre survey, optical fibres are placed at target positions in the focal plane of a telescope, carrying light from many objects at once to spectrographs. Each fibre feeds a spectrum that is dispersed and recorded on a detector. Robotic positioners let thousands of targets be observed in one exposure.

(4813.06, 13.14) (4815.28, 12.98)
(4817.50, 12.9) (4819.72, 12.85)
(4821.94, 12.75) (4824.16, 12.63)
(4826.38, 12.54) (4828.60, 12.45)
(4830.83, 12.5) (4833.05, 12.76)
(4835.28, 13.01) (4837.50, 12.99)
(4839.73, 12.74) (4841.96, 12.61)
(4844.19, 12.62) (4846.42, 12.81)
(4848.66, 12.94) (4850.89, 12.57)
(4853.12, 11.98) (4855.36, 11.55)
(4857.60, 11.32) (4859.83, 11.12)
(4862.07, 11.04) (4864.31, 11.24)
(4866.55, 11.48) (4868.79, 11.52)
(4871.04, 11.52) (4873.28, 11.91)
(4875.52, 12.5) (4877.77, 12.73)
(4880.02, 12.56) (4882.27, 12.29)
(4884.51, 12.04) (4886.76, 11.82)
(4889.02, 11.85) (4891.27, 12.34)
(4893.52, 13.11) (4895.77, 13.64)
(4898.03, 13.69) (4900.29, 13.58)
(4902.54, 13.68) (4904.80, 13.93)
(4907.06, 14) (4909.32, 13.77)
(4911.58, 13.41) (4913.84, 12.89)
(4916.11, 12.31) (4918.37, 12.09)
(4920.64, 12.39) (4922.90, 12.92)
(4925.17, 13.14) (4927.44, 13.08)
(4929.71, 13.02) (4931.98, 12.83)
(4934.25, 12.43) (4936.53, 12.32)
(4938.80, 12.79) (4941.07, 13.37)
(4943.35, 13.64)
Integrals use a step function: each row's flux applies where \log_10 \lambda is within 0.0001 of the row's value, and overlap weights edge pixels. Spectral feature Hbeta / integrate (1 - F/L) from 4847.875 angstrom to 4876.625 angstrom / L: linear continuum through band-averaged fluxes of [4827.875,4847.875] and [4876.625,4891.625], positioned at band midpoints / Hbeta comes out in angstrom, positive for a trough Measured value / 1.7 angstrom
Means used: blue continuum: 12.7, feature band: 11.7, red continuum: 12.2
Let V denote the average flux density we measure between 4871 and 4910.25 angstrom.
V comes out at 12.9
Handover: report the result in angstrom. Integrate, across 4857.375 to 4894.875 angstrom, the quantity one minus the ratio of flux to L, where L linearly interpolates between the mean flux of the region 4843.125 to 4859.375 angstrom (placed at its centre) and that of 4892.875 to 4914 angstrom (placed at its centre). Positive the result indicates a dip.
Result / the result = 2.8 angstrom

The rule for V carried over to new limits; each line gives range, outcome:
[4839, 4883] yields 12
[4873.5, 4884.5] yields 12.4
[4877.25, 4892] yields 12.2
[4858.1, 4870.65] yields 11.3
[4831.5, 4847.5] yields 12.8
